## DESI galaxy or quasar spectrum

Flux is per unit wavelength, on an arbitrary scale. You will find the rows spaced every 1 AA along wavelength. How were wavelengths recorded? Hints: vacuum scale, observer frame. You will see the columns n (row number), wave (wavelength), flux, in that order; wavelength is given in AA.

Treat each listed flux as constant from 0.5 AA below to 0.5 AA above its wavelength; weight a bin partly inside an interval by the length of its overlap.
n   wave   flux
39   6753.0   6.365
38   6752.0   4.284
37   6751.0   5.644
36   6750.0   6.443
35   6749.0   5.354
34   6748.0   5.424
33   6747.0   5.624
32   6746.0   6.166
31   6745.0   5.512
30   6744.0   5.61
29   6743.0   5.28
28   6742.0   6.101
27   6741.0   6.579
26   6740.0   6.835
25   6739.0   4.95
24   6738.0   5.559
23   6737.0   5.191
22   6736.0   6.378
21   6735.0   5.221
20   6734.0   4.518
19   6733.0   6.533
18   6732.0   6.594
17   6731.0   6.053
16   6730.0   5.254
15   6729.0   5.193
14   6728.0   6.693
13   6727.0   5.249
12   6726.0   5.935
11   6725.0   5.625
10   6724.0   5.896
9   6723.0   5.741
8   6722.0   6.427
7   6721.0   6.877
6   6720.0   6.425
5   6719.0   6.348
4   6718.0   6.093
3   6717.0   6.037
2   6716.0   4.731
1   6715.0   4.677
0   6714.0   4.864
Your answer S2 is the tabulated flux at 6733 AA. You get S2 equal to 6.533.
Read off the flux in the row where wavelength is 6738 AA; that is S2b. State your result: 5.559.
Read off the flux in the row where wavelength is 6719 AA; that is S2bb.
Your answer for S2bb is 6.348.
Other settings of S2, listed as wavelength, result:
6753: 6.365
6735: 5.221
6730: 5.254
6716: 4.731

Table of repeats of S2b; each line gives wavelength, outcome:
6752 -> 4.284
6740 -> 6.835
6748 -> 5.424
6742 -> 6.101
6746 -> 6.166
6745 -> 5.512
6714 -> 4.864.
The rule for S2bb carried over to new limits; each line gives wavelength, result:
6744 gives 5.61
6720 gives 6.425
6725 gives 5.625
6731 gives 6.053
